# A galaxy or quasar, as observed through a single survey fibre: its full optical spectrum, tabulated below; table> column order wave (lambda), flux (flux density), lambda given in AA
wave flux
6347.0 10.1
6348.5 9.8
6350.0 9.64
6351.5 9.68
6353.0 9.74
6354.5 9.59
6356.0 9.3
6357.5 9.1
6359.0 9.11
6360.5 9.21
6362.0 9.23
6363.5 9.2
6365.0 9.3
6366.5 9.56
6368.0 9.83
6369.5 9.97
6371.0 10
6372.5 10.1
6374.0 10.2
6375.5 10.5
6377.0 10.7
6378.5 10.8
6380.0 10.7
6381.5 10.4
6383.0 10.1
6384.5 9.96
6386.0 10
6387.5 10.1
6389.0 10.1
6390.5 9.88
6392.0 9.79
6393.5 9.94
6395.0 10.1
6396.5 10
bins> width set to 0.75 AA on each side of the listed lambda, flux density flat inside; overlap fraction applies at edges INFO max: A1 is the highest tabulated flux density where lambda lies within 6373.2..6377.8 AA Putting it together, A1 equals 10.7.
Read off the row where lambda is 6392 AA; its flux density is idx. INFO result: 9.79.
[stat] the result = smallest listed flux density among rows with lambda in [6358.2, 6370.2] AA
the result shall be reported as 9.11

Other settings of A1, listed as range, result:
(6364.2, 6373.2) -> 10.1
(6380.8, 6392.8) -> 10.4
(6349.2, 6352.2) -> 9.68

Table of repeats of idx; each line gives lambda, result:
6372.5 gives 10.1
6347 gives 10.1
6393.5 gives 9.94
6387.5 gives 10.1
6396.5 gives 10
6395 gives 10.1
